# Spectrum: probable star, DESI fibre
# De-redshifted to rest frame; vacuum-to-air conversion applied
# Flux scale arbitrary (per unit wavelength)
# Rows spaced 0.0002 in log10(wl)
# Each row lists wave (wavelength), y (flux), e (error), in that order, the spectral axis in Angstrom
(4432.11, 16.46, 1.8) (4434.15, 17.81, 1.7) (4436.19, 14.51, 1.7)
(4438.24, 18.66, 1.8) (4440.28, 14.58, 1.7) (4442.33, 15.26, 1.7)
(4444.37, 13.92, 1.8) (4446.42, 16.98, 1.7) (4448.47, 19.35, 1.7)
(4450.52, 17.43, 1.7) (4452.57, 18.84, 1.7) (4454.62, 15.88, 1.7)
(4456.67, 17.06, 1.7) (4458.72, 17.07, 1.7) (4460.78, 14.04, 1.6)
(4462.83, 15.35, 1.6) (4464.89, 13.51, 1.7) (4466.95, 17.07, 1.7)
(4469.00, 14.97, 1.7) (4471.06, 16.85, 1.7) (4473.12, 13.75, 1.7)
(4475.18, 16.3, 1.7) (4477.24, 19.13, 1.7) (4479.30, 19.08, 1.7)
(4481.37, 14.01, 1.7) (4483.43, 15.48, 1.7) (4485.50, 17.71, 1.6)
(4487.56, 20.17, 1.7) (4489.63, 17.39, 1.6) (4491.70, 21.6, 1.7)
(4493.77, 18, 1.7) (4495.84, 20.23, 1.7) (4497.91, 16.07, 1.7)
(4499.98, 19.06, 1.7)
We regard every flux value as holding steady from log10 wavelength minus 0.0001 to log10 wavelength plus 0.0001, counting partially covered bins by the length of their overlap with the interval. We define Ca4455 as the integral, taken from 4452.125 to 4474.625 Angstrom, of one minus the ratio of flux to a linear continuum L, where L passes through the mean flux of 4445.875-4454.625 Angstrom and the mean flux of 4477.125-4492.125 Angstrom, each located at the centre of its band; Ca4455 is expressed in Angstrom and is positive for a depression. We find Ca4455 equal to 2.7 Angstrom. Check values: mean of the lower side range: 17.9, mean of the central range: 15.8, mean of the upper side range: 17.9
